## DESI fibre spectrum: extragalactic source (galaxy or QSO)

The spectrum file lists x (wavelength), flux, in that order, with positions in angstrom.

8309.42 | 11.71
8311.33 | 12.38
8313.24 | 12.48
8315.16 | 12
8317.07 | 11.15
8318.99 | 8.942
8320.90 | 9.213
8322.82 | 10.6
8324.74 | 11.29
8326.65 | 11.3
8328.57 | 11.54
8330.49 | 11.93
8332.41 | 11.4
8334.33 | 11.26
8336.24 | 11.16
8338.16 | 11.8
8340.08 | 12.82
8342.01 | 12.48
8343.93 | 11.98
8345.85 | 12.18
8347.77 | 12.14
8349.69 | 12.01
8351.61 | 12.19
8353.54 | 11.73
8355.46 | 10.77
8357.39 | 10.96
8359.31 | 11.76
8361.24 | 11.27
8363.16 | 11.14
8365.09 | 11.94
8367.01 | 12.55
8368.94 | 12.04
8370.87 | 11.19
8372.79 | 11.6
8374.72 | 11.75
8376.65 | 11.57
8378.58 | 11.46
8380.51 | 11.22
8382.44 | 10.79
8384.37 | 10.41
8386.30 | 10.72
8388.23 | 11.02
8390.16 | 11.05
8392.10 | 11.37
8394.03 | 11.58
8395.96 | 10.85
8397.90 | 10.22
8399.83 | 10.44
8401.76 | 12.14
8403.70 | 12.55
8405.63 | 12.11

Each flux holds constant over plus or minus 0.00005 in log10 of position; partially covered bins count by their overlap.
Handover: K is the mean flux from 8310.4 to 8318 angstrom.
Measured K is 12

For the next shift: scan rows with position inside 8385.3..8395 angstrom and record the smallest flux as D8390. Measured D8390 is 10.72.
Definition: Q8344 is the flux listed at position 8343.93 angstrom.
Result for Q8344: 11.98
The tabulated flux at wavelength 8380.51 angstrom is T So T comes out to 11.22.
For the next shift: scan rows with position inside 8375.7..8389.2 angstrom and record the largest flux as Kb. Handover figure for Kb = 11.57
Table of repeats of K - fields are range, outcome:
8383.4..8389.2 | 10.7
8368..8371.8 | 11.6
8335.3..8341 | 11.9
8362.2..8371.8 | 11.8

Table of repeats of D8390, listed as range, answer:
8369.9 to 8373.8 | 11.19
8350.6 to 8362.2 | 10.77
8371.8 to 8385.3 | 10.41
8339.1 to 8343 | 12.48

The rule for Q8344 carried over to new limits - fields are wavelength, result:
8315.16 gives 12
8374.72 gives 11.75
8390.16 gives 11.05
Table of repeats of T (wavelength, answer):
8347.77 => 12.14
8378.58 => 11.46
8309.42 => 11.71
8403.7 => 12.55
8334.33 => 11.26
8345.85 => 12.18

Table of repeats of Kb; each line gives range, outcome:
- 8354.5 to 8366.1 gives 11.94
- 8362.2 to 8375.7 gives 12.55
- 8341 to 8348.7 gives 12.48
